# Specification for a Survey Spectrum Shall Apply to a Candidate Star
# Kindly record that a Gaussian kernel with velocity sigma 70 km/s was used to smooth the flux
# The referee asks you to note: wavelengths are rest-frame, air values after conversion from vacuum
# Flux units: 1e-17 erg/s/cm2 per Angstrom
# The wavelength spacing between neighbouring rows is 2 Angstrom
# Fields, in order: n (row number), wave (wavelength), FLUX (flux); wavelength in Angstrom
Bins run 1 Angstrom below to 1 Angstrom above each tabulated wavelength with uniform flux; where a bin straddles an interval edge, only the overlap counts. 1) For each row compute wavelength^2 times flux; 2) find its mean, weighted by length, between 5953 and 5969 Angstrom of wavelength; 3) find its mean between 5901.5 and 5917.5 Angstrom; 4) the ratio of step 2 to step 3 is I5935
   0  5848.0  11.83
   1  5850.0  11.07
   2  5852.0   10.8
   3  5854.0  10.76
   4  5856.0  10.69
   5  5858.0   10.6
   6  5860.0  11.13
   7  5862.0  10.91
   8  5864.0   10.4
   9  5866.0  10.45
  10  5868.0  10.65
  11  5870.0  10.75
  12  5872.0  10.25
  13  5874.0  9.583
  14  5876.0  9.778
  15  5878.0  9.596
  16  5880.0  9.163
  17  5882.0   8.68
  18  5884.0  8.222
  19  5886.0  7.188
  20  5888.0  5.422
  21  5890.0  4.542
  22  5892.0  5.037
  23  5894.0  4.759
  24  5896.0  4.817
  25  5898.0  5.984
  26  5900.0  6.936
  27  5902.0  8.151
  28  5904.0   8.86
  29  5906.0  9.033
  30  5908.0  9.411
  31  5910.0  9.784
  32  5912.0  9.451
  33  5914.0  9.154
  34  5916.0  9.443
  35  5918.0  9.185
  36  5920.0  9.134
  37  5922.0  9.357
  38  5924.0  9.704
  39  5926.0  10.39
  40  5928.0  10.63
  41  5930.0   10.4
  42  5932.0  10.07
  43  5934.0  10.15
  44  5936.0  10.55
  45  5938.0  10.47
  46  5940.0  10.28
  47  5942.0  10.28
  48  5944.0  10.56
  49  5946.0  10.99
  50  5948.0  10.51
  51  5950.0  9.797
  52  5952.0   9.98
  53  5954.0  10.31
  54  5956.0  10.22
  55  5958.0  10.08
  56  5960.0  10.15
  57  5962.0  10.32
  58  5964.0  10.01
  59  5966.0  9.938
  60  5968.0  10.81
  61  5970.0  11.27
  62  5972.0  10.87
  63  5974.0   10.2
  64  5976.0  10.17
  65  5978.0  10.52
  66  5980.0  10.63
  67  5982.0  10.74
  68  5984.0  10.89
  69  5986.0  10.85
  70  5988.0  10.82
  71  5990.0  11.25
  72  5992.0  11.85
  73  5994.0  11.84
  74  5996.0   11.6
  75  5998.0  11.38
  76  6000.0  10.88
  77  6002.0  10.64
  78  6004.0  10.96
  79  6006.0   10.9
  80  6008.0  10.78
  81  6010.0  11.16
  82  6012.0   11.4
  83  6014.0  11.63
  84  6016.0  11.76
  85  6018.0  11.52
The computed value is 1.1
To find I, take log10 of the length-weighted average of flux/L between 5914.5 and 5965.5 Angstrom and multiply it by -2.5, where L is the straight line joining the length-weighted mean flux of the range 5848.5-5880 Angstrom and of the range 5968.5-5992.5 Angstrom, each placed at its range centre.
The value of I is 0.06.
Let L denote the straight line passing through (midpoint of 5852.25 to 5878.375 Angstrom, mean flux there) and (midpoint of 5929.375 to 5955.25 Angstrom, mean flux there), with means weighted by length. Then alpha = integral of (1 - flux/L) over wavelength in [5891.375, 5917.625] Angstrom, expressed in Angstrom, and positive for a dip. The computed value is 6.5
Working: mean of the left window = 10.5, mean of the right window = 10.3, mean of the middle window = 7.83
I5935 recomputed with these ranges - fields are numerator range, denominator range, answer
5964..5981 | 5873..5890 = 1.32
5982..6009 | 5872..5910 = 1.51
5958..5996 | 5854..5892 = 1.20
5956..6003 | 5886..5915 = 1.53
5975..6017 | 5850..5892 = 1.23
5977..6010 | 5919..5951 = 1.10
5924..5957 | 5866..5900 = 1.35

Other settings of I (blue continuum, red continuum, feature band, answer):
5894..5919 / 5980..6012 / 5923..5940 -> -0.144 mag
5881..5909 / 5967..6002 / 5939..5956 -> -0.115 mag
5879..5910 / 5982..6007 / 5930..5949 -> -0.166 mag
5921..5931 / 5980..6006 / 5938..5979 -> 0.023 mag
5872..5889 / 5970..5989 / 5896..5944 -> 0.008 mag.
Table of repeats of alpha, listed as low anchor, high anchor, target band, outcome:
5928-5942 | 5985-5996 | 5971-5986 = 0.7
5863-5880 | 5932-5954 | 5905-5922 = 1.5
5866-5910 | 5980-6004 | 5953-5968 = 0.0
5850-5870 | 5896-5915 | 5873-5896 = 5.3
